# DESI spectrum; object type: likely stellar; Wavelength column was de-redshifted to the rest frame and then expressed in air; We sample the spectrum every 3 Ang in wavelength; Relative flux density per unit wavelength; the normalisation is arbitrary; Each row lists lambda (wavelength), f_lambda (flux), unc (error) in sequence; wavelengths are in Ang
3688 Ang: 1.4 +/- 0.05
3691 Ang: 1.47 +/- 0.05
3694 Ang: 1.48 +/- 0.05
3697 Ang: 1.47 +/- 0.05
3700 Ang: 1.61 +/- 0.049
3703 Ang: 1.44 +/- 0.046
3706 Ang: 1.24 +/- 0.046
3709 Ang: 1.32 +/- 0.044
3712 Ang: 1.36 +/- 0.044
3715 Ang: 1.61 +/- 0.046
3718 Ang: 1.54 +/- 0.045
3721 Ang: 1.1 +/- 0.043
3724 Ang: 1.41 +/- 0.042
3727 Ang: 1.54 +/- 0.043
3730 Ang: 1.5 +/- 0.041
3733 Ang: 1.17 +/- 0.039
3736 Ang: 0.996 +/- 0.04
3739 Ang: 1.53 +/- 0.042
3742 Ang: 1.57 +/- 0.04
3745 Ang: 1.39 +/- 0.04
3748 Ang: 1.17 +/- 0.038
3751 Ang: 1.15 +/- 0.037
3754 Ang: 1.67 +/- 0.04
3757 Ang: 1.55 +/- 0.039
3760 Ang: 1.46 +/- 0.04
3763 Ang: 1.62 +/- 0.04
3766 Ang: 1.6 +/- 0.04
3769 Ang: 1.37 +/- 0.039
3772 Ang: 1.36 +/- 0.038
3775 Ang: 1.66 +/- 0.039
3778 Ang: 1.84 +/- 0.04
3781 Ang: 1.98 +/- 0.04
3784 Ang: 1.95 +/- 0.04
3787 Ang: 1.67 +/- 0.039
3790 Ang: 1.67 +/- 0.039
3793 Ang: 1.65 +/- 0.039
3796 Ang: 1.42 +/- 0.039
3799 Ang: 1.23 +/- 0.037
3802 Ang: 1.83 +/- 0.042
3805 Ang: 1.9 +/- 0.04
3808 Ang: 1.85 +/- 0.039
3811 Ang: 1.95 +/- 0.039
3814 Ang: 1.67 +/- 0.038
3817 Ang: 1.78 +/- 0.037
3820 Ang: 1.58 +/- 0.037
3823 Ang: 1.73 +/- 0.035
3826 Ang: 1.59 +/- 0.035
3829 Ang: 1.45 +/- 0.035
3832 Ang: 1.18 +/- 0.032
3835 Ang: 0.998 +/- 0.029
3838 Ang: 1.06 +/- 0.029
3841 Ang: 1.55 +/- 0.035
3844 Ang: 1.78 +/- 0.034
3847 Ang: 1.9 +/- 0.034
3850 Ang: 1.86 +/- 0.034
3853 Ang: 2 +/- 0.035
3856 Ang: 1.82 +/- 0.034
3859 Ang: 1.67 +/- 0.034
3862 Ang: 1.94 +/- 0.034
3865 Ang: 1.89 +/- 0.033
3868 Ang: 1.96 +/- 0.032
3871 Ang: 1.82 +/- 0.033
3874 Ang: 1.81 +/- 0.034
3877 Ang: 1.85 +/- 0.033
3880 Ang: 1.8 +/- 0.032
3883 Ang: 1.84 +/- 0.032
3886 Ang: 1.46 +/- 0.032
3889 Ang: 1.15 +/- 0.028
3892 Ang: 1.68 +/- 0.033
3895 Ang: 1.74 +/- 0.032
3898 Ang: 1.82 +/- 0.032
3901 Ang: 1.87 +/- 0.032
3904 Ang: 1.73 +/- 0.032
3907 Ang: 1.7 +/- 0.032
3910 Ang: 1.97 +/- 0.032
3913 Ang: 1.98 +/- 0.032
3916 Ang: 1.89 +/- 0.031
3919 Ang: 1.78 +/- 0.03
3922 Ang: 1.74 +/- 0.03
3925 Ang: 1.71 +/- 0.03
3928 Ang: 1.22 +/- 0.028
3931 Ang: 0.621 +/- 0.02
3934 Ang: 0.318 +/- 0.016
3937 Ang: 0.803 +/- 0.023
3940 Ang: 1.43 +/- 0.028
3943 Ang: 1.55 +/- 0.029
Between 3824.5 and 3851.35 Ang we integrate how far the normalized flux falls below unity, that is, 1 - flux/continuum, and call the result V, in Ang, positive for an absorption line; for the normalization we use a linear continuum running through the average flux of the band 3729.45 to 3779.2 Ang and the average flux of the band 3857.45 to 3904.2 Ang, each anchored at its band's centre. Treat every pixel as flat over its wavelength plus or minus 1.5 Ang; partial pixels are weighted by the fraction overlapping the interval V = 2.71 Ang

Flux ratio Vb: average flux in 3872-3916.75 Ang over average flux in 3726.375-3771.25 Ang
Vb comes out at 1.2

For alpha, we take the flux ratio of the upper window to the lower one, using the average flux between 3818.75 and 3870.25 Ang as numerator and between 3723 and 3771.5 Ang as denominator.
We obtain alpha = 1.2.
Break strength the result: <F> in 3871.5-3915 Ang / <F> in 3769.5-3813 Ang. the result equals 1.03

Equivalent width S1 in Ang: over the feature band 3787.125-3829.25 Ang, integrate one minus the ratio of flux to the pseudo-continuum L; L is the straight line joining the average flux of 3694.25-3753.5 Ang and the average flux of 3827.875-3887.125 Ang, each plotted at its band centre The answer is -2.6 Ang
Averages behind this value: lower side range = 1.38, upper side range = 1.68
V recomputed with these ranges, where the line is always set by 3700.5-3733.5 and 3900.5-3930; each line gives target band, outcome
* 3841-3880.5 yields -4.8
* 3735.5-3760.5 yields 0.9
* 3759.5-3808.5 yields -4.5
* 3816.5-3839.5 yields 2.6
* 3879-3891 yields 0.9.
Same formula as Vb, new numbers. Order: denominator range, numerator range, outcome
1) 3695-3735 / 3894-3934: 1.16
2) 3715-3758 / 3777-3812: 1.26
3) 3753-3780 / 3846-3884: 1.18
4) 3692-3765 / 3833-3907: 1.21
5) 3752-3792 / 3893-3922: 1.11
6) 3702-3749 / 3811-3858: 1.17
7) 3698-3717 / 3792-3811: 1.16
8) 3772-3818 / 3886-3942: 0.87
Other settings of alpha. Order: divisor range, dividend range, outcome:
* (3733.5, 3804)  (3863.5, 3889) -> 1.15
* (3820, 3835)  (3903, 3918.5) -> 1.28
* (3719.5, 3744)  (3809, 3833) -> 1.21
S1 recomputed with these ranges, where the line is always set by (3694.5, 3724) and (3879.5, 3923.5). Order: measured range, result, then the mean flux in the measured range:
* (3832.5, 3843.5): 2.6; 1.25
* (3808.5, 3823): -1.4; 1.75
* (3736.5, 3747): 0.2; 1.43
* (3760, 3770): -0.1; 1.53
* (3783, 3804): -1.0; 1.63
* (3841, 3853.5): -1.4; 1.84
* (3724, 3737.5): 1.3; 1.31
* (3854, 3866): -1.2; 1.83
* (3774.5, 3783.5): -1.9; 1.86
